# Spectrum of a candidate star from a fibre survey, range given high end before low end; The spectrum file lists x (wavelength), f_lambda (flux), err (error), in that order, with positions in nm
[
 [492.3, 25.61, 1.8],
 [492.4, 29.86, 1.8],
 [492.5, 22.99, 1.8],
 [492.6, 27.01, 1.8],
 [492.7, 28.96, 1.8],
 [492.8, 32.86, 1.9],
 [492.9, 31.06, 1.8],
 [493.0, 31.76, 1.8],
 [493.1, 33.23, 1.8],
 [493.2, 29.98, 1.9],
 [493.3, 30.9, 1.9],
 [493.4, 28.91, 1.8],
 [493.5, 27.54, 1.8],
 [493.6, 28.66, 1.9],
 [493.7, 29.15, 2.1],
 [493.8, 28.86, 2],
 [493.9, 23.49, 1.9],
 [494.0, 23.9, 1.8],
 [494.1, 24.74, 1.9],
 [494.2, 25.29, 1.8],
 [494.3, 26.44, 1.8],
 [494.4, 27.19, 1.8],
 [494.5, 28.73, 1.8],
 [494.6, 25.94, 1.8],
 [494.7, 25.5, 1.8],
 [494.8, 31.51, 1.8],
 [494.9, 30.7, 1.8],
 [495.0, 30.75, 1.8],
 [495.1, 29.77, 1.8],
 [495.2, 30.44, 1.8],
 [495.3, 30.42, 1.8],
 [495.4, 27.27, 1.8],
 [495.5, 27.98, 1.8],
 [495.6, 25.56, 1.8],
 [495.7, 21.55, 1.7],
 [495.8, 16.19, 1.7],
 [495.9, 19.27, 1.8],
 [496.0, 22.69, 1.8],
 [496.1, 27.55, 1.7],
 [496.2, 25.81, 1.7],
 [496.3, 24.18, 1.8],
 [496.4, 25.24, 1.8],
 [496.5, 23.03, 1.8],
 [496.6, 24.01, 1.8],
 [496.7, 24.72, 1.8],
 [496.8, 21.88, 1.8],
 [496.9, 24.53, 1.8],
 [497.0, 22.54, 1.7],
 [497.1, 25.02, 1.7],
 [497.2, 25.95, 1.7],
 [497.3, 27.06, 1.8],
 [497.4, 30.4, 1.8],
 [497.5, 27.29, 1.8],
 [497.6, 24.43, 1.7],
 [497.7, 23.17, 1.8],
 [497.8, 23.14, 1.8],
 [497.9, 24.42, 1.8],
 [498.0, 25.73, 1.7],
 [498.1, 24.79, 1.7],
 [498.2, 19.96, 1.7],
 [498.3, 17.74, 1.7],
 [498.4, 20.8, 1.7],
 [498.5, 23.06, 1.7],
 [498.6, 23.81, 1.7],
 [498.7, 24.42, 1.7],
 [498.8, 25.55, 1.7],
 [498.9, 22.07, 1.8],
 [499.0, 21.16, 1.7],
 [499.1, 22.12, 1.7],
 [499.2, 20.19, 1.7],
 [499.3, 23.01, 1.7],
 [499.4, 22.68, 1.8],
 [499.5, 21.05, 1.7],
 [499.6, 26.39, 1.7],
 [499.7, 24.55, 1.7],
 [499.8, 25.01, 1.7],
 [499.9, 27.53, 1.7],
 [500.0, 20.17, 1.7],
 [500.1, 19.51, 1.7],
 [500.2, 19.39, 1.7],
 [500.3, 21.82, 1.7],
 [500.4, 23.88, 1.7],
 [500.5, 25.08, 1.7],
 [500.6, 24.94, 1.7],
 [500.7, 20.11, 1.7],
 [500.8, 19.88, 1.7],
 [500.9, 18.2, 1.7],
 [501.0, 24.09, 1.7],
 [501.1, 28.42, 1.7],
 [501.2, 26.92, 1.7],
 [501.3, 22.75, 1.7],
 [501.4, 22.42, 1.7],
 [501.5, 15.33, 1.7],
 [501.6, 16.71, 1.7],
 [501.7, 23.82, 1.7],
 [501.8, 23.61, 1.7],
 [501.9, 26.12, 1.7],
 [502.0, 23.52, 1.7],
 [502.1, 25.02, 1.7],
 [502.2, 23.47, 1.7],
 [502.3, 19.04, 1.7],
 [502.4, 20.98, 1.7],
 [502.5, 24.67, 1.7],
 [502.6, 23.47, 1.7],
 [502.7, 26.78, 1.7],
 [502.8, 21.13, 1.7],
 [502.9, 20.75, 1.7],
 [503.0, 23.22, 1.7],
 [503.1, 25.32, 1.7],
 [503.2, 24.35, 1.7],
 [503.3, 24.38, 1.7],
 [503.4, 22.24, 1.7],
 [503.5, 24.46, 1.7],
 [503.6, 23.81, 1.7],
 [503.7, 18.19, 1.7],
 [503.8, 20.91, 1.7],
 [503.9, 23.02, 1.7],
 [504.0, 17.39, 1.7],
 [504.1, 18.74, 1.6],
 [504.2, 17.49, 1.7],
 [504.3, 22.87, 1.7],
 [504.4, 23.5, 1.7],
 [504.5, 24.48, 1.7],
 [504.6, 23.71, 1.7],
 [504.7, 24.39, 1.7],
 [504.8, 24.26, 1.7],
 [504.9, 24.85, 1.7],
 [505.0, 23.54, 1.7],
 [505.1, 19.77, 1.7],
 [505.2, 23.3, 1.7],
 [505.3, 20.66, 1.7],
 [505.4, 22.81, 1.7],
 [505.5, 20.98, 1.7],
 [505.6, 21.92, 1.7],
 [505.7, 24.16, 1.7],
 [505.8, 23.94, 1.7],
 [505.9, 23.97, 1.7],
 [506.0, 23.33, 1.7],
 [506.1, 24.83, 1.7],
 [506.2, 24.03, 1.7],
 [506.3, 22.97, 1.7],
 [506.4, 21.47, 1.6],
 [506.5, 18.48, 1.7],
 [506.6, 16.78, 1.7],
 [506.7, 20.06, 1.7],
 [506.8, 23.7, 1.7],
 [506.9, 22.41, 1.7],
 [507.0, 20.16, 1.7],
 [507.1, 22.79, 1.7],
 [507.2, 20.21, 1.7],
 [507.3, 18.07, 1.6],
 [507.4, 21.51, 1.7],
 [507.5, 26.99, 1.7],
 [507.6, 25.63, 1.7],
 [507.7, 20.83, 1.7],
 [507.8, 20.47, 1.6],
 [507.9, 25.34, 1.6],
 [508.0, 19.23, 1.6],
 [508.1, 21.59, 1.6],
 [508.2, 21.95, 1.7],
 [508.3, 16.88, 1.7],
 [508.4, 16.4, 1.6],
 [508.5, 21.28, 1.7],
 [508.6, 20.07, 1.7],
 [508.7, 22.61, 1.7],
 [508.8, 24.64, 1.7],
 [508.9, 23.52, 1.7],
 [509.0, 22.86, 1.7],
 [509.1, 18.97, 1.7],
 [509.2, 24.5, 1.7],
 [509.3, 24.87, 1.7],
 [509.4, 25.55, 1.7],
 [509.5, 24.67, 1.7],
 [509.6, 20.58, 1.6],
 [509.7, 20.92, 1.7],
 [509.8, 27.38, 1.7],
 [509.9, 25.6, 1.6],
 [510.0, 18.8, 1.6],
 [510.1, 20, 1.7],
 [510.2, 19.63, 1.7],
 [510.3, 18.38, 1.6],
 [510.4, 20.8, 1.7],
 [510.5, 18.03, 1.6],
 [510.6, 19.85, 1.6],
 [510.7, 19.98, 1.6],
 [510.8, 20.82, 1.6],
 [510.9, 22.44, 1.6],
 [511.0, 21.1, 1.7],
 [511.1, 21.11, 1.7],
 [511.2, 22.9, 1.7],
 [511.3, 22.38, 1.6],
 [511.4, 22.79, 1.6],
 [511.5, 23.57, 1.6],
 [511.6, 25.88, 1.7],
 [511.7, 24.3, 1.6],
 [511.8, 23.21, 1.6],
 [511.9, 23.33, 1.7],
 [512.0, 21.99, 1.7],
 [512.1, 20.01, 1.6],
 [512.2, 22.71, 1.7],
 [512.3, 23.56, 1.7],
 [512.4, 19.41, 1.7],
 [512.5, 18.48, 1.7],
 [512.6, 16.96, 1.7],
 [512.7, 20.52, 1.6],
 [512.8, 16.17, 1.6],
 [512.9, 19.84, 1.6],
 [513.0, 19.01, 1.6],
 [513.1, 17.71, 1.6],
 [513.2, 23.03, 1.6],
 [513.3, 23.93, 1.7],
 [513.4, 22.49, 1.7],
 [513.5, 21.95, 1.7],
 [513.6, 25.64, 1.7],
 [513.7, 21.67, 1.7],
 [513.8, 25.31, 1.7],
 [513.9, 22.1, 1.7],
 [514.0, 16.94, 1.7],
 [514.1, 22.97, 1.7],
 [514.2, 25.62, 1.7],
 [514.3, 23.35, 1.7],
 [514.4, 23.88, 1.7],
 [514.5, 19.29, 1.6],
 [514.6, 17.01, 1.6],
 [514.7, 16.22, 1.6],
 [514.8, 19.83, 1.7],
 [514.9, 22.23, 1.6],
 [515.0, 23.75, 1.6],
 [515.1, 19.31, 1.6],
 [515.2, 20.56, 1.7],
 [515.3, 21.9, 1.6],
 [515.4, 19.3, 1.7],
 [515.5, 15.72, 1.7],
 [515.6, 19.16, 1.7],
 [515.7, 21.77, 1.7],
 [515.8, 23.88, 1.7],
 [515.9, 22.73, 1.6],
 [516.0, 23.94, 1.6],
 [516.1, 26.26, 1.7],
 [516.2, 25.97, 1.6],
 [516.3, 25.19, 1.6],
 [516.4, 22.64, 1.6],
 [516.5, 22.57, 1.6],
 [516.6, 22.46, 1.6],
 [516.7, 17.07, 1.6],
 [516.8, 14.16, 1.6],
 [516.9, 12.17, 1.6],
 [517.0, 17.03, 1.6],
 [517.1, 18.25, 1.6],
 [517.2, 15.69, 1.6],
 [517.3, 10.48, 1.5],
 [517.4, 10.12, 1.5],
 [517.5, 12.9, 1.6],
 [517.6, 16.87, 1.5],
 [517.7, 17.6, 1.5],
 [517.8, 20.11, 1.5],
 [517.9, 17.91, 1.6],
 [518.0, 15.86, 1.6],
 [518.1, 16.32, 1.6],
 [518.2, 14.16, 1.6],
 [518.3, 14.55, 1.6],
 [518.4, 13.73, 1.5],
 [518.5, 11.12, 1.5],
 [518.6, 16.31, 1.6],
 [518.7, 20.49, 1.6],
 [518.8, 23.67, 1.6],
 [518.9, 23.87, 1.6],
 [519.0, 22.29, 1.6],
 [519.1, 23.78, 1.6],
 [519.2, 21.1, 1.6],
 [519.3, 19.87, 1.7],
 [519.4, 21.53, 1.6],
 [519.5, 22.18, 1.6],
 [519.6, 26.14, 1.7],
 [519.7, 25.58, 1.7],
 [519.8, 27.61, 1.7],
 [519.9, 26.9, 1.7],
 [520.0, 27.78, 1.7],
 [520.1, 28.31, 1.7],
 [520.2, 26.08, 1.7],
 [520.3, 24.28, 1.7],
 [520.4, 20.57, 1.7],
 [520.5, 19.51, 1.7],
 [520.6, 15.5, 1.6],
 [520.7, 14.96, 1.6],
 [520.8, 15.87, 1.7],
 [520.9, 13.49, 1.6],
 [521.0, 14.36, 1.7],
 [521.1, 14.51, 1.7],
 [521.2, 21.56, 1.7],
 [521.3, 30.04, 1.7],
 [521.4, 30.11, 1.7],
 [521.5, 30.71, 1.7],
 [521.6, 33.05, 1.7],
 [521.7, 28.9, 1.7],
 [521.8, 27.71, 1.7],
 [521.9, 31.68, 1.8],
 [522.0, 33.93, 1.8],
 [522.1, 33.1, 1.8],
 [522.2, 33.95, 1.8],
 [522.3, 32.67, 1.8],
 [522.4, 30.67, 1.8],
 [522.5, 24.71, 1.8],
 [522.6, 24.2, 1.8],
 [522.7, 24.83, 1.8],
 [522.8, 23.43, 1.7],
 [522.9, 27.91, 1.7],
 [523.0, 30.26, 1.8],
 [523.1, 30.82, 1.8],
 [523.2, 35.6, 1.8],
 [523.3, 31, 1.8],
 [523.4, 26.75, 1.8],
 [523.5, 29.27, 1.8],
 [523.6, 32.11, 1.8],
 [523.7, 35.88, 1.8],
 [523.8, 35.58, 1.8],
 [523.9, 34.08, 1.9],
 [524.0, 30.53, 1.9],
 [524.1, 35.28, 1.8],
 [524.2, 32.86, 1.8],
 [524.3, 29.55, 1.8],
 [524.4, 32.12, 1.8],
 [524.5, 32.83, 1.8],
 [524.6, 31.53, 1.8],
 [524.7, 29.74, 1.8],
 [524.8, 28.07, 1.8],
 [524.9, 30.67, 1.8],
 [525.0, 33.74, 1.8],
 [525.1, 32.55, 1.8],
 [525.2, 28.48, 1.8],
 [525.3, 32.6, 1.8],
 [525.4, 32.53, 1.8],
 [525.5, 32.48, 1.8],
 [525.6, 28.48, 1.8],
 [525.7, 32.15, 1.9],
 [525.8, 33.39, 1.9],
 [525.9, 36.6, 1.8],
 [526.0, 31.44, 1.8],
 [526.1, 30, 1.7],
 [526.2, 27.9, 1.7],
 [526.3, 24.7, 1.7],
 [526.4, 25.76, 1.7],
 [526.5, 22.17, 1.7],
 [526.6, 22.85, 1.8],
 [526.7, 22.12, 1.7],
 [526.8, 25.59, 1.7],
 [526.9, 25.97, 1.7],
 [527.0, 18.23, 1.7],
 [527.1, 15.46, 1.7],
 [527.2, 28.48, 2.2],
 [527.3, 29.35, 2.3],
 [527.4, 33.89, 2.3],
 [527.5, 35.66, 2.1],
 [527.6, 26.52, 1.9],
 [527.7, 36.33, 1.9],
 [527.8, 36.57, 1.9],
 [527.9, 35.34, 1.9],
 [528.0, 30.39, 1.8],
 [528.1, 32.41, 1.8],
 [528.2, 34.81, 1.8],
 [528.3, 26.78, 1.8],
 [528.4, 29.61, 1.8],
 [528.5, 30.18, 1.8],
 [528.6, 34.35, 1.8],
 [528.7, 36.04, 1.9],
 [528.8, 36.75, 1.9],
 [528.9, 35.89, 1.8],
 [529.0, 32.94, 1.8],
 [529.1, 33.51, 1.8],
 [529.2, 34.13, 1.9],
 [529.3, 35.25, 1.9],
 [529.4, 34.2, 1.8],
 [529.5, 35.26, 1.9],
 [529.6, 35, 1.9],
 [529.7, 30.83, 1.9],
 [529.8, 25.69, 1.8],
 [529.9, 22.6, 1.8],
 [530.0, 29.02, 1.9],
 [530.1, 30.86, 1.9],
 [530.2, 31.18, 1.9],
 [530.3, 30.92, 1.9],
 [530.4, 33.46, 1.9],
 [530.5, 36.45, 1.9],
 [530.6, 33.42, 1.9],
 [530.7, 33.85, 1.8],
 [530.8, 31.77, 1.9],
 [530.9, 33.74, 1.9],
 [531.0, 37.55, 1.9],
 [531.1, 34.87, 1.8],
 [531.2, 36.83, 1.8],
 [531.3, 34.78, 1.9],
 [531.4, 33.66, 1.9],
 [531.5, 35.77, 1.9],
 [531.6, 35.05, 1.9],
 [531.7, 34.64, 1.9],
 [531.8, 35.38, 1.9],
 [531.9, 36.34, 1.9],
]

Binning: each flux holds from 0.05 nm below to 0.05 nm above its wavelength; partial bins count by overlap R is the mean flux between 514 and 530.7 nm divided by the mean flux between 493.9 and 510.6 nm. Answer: 1.13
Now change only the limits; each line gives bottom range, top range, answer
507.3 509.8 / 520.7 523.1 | 1.19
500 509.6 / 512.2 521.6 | 0.92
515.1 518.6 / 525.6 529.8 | 1.67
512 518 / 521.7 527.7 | 1.48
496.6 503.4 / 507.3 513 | 0.93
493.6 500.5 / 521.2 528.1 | 1.22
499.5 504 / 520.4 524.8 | 1.23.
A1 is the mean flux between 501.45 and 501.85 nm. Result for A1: 19.9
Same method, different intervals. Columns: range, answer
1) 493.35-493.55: 28.2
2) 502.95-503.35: 24.3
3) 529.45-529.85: 31.7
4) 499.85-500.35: 21.7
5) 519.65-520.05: 27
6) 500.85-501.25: 24.4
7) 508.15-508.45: 18.4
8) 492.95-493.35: 31.5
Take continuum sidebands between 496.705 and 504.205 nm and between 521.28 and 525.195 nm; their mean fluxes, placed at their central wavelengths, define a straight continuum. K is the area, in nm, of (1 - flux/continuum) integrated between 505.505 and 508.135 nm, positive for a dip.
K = 0.318 nm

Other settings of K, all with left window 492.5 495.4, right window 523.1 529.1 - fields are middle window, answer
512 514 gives 0.593 nm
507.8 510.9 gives 0.846 nm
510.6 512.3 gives 0.422 nm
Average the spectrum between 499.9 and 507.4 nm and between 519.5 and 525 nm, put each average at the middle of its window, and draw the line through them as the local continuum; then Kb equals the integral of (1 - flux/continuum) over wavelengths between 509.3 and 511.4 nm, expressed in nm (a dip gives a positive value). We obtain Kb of 0.23 nm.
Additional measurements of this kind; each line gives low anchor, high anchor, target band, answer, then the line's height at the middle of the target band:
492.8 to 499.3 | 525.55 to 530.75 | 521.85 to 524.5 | -0.10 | 29.8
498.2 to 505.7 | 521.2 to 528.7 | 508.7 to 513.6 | 0.73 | 25.6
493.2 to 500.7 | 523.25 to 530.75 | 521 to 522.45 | 0.05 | 29.9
